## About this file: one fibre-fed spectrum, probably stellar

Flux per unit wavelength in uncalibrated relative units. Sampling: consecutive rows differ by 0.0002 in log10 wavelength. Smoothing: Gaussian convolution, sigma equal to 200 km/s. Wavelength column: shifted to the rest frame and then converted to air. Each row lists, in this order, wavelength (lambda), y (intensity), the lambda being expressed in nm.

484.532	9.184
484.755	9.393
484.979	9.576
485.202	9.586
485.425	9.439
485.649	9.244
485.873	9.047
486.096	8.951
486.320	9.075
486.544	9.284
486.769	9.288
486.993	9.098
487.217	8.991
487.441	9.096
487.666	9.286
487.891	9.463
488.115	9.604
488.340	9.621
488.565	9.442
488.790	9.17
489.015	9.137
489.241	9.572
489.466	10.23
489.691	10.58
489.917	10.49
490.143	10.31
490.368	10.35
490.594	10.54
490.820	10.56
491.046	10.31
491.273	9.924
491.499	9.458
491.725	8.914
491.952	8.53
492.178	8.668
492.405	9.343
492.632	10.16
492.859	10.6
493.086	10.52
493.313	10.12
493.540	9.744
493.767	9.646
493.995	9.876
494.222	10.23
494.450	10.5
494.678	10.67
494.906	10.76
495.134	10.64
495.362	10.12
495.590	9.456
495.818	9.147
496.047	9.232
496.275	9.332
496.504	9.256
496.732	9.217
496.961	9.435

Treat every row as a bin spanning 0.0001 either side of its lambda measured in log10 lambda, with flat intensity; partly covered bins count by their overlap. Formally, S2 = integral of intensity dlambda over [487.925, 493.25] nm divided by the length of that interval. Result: 9.83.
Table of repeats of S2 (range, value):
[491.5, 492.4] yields 8.88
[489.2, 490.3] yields 10.3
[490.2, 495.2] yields 10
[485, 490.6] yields 9.54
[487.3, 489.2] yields 9.35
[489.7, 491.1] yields 10.4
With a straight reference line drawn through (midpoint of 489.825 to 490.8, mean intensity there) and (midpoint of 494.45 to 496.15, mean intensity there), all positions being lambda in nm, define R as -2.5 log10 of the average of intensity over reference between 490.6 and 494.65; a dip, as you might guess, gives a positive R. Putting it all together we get 0.04 mag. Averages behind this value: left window 10.4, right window 10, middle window 9.87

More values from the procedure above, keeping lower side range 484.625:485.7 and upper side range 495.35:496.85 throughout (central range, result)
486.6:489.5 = 0.01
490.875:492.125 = -0.01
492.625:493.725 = -0.09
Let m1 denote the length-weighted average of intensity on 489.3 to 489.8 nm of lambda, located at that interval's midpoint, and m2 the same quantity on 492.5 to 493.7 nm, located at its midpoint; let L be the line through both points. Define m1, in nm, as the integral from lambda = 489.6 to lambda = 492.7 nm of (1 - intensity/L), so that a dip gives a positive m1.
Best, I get 0.13 nm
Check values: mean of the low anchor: 10.3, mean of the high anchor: 10.2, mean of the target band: 9.85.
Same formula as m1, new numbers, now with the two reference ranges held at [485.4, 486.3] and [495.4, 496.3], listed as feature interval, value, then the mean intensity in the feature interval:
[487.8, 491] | -0.25 nm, 9.95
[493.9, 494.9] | -0.11 nm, 10.4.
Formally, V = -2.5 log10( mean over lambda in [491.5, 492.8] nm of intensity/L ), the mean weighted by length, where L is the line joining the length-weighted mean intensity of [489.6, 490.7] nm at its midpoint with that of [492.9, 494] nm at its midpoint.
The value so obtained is 0.11 mag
